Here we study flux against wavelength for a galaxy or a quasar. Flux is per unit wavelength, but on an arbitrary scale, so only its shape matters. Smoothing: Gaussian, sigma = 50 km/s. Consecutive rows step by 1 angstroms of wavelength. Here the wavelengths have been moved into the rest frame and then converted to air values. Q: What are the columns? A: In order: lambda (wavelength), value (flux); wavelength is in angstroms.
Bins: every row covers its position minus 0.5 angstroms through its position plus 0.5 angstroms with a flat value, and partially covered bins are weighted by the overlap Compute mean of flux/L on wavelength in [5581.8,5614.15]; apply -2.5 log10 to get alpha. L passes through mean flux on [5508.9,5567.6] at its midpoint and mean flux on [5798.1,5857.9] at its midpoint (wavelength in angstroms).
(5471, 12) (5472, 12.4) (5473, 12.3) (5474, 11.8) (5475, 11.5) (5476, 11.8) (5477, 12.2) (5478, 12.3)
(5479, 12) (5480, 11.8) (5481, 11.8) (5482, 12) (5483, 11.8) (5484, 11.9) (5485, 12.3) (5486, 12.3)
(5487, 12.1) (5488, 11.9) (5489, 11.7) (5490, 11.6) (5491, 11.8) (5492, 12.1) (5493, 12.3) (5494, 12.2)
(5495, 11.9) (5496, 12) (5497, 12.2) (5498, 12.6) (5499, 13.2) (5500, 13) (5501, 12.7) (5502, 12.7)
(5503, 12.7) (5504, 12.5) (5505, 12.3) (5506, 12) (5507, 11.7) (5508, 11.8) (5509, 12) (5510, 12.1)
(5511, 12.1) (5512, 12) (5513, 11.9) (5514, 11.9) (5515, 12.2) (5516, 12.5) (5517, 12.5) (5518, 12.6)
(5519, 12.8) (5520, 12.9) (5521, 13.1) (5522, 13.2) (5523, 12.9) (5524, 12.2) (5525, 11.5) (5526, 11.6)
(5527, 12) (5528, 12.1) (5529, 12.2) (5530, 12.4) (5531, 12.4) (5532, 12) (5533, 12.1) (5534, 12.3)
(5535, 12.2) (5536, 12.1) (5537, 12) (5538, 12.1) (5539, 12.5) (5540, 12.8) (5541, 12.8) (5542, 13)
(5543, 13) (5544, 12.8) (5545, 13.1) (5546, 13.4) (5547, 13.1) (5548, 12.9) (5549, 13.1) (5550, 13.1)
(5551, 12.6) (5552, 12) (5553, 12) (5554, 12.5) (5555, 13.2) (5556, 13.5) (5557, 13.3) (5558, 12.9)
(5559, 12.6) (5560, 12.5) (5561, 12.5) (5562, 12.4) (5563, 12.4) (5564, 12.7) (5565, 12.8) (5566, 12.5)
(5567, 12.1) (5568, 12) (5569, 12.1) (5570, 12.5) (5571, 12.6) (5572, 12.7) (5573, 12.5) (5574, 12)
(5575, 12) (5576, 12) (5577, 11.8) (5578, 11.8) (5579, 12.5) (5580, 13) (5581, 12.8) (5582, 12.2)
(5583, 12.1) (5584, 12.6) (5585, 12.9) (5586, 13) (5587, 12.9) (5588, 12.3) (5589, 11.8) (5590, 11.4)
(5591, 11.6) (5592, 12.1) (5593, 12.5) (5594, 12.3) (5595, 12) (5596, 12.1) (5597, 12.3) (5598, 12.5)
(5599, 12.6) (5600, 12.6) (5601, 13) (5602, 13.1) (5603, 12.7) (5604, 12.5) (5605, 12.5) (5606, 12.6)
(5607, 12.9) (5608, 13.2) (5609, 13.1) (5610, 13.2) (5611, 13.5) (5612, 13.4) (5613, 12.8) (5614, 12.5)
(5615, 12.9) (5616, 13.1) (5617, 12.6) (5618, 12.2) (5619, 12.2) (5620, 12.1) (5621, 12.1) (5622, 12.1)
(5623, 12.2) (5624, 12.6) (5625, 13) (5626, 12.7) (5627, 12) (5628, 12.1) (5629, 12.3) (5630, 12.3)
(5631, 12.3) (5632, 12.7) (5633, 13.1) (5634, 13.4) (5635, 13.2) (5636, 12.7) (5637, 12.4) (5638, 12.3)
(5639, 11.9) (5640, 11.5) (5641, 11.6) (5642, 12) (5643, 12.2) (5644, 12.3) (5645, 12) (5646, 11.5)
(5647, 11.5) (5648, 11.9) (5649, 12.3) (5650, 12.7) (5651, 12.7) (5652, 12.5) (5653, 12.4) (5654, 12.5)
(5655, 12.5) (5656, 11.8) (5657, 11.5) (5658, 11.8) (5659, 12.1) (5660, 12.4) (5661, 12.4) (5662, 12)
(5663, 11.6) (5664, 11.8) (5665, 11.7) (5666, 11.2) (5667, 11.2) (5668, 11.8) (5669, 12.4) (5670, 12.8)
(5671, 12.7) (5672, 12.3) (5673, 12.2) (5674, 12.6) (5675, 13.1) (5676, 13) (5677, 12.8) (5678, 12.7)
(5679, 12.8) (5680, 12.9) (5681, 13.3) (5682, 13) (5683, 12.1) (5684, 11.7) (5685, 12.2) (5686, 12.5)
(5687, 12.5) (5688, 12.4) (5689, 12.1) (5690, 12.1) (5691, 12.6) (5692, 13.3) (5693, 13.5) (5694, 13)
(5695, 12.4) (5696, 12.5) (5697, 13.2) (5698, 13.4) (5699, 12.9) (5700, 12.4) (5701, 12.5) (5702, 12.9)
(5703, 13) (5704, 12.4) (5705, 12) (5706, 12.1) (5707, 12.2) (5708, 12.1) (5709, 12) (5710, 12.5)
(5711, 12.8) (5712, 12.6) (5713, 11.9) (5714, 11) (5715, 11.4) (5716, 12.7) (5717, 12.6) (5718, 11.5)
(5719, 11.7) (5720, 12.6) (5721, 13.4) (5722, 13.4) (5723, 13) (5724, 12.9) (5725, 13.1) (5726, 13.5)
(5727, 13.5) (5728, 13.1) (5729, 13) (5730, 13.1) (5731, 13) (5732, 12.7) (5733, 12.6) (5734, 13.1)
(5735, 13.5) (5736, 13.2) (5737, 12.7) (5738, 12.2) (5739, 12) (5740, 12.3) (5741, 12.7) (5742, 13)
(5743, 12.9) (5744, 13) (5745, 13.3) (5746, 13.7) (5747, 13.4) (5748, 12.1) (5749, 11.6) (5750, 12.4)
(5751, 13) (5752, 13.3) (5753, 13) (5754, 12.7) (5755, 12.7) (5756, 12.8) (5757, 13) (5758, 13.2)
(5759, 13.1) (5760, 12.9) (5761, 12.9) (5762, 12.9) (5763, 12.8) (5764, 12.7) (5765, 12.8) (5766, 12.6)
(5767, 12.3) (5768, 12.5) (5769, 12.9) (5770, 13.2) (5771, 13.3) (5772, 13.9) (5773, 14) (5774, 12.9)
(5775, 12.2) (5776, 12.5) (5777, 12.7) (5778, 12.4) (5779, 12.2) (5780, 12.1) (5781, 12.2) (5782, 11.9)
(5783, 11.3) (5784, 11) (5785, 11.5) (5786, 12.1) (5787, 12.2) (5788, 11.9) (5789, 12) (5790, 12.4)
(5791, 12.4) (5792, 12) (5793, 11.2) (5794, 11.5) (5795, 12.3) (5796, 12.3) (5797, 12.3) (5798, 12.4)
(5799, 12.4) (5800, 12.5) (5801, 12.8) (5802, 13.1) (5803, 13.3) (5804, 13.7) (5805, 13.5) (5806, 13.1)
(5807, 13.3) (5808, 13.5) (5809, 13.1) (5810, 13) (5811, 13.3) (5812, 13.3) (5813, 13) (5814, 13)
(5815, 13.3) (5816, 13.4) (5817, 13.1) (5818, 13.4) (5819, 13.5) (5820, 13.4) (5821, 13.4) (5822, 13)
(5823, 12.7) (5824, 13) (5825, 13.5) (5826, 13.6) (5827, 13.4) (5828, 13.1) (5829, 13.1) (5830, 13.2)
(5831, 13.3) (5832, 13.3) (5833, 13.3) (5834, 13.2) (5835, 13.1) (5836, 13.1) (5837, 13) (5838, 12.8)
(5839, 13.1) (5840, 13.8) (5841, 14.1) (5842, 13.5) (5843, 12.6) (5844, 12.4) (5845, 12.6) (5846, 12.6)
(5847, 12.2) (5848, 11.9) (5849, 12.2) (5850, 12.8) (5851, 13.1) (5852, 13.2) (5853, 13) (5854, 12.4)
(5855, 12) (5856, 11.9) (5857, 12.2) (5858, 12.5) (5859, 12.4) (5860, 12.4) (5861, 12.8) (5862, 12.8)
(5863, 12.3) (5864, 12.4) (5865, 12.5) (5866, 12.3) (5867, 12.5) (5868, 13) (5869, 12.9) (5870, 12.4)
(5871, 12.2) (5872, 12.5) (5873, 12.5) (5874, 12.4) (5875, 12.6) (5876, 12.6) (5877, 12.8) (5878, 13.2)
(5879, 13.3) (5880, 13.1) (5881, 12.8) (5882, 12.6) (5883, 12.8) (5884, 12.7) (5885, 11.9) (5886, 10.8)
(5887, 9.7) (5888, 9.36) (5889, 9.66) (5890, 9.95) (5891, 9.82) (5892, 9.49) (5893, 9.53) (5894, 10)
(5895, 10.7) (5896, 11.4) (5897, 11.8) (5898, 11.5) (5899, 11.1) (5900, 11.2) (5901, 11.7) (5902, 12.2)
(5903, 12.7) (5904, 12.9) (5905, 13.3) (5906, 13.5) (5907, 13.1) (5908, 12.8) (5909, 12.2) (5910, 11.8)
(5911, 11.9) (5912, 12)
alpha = 0.00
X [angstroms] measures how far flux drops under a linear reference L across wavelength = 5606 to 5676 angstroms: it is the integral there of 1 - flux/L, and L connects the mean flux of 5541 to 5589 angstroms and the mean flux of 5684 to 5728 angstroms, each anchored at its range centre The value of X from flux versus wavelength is 1.2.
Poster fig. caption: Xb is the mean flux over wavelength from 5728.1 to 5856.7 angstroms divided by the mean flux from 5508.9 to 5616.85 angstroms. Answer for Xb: 1.02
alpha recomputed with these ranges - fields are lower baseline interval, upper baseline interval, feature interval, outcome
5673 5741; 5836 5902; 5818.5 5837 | -0.082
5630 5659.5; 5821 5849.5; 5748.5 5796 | 0.024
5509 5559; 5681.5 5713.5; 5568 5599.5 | 0.019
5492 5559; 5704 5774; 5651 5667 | 0.056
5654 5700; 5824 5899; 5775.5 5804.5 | 0.013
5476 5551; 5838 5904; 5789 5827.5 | -0.066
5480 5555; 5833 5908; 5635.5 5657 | 0.015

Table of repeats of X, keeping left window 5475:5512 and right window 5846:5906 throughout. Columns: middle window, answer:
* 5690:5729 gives -1.7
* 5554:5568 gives -0.7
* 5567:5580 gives -0.1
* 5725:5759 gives -2.3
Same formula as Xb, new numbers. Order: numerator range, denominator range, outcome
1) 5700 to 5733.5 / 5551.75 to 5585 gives 1.01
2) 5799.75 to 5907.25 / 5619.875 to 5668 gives 1.03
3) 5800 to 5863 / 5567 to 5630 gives 1.04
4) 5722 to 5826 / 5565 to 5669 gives 1.04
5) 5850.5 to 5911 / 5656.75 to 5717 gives 0.97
